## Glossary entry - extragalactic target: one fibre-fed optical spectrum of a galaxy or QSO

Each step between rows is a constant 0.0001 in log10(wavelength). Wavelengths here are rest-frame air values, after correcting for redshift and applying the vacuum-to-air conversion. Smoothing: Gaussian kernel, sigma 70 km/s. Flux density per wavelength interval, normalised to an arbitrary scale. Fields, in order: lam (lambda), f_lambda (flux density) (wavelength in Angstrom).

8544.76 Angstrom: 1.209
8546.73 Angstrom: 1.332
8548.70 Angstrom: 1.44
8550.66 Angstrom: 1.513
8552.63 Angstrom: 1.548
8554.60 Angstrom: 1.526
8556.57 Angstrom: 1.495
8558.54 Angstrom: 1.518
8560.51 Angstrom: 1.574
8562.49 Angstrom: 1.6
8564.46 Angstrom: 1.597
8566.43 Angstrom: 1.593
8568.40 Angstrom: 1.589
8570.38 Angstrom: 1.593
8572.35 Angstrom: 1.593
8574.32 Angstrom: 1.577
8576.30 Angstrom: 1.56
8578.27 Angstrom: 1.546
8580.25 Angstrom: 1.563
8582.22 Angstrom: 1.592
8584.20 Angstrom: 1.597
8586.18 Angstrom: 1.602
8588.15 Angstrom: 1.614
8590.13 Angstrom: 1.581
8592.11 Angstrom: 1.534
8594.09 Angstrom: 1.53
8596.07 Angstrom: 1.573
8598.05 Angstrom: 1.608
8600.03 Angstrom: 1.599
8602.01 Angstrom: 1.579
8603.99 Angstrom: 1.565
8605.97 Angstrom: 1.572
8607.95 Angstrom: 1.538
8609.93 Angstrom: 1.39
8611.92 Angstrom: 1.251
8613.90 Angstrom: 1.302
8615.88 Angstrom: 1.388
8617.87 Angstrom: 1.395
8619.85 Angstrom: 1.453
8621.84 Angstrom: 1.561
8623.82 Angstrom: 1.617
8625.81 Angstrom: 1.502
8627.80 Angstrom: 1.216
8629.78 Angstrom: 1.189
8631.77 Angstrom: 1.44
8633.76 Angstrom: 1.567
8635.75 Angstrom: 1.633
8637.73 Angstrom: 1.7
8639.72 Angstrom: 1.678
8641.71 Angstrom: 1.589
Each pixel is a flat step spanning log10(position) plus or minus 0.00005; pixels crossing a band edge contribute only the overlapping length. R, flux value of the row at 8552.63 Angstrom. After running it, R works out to 1.548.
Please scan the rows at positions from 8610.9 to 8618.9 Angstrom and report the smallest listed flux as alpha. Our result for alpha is 1.251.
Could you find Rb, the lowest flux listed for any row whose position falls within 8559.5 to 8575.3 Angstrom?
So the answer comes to 1.574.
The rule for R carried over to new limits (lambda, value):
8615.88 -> 1.388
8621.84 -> 1.561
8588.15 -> 1.614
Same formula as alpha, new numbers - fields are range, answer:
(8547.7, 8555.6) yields 1.44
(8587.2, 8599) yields 1.53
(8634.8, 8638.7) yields 1.633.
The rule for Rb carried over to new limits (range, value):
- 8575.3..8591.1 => 1.546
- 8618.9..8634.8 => 1.189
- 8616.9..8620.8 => 1.395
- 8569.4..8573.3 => 1.593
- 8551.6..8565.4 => 1.495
